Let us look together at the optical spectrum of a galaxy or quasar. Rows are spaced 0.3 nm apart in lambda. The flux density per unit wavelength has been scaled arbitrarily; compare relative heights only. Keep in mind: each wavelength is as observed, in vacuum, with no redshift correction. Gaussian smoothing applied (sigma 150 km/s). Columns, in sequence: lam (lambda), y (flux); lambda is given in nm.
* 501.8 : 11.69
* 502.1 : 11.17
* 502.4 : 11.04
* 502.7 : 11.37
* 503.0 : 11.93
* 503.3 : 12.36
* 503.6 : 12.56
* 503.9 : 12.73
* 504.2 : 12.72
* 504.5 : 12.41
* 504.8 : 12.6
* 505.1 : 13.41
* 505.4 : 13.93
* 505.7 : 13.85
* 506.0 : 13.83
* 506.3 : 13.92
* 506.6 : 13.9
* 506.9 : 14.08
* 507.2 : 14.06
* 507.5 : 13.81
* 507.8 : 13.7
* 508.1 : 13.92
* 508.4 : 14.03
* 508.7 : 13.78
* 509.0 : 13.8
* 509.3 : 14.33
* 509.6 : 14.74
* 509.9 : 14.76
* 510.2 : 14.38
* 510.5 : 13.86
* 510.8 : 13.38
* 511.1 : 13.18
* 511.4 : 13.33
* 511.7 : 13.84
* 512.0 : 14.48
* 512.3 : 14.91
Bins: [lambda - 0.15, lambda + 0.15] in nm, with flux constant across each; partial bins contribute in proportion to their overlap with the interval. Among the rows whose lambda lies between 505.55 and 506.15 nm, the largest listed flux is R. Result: 13.85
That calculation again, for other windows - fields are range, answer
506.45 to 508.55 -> 14.08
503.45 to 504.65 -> 12.73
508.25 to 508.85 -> 14.03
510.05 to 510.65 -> 14.38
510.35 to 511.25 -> 13.86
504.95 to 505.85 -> 13.93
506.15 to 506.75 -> 13.92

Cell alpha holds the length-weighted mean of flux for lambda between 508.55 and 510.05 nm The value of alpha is 14.3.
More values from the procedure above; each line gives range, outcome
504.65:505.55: 13.3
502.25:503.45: 11.7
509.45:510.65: 14.4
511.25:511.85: 13.6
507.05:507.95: 13.9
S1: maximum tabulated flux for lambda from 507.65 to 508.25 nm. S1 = 13.92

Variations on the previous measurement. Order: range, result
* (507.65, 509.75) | 14.74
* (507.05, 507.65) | 14.06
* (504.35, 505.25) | 13.41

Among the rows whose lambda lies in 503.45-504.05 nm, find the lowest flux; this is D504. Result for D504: 12.56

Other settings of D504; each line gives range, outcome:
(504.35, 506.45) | 12.41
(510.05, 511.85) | 13.18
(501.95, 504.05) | 11.04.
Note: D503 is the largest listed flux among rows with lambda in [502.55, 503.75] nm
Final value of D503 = 12.56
